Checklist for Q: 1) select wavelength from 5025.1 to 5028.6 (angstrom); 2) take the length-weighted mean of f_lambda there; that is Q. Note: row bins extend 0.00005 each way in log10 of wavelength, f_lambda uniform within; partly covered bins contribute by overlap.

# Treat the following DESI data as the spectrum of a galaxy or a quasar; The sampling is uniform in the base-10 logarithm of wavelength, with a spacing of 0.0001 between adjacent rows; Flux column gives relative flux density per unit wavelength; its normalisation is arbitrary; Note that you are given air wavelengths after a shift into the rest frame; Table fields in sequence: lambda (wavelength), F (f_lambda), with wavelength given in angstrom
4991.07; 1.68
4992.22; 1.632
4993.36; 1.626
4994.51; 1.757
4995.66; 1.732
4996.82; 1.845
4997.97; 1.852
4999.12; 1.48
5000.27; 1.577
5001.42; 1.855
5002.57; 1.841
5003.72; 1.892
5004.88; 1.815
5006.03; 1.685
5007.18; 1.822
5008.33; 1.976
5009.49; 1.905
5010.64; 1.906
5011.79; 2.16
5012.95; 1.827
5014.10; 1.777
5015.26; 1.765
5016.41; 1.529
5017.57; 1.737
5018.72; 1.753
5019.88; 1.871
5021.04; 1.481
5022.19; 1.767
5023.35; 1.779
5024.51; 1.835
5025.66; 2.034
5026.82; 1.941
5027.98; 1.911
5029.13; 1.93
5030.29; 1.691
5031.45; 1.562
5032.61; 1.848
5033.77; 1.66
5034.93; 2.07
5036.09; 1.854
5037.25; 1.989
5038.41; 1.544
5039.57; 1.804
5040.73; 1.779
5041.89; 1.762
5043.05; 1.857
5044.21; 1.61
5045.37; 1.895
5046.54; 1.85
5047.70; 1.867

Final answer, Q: 1.96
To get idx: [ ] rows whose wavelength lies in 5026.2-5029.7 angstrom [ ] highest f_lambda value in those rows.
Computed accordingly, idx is 1.941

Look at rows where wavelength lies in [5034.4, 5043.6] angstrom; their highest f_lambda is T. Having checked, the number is 2.07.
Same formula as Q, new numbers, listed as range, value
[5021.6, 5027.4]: 1.87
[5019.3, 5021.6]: 1.67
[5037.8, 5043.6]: 1.75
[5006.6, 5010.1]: 1.9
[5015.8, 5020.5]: 1.72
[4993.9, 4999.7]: 1.73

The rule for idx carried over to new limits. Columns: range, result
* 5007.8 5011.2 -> 1.976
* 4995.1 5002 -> 1.855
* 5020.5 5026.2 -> 2.034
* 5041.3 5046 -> 1.895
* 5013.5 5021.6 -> 1.871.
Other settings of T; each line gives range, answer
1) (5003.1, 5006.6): 1.892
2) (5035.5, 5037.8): 1.989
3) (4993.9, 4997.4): 1.845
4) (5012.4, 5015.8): 1.827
